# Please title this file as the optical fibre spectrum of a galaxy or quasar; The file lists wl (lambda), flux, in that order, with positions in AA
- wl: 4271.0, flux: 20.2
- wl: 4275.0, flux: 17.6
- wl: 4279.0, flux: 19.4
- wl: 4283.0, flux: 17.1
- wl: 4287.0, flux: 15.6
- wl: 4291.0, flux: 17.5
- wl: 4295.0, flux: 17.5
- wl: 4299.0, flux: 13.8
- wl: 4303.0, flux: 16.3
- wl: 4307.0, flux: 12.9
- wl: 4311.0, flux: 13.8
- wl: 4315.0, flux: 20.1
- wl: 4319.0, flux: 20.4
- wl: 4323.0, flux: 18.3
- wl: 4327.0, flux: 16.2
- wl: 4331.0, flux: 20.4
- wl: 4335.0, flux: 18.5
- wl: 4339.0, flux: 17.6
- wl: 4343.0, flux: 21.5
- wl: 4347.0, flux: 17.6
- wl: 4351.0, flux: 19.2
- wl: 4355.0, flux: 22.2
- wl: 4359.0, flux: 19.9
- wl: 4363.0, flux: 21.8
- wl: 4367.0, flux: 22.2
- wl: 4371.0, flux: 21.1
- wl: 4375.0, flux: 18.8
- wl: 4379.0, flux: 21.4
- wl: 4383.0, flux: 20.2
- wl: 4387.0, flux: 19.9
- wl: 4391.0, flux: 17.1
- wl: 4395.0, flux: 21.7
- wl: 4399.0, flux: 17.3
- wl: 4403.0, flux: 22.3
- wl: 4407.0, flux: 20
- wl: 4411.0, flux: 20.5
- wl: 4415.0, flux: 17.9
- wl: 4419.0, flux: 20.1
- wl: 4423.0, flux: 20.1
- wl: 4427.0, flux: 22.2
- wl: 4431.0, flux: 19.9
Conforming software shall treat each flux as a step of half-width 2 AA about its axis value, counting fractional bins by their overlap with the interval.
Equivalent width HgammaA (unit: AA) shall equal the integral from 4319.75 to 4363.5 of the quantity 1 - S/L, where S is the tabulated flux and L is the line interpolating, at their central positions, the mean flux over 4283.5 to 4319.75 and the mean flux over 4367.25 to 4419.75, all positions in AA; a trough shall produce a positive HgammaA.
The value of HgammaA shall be -3.5 AA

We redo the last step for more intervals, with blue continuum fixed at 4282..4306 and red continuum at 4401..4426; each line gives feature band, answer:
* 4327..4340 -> -0.8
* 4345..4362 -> -1.6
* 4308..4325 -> -0.9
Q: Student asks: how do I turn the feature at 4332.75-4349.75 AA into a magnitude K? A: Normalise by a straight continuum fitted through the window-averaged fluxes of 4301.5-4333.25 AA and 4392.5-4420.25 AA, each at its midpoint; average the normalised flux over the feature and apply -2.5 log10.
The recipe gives -0.05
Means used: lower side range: 17.3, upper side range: 19.9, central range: 18.8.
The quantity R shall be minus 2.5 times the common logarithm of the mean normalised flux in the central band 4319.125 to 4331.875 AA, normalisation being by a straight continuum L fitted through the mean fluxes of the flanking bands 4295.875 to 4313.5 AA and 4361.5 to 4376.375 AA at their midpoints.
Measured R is -0.110 mag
